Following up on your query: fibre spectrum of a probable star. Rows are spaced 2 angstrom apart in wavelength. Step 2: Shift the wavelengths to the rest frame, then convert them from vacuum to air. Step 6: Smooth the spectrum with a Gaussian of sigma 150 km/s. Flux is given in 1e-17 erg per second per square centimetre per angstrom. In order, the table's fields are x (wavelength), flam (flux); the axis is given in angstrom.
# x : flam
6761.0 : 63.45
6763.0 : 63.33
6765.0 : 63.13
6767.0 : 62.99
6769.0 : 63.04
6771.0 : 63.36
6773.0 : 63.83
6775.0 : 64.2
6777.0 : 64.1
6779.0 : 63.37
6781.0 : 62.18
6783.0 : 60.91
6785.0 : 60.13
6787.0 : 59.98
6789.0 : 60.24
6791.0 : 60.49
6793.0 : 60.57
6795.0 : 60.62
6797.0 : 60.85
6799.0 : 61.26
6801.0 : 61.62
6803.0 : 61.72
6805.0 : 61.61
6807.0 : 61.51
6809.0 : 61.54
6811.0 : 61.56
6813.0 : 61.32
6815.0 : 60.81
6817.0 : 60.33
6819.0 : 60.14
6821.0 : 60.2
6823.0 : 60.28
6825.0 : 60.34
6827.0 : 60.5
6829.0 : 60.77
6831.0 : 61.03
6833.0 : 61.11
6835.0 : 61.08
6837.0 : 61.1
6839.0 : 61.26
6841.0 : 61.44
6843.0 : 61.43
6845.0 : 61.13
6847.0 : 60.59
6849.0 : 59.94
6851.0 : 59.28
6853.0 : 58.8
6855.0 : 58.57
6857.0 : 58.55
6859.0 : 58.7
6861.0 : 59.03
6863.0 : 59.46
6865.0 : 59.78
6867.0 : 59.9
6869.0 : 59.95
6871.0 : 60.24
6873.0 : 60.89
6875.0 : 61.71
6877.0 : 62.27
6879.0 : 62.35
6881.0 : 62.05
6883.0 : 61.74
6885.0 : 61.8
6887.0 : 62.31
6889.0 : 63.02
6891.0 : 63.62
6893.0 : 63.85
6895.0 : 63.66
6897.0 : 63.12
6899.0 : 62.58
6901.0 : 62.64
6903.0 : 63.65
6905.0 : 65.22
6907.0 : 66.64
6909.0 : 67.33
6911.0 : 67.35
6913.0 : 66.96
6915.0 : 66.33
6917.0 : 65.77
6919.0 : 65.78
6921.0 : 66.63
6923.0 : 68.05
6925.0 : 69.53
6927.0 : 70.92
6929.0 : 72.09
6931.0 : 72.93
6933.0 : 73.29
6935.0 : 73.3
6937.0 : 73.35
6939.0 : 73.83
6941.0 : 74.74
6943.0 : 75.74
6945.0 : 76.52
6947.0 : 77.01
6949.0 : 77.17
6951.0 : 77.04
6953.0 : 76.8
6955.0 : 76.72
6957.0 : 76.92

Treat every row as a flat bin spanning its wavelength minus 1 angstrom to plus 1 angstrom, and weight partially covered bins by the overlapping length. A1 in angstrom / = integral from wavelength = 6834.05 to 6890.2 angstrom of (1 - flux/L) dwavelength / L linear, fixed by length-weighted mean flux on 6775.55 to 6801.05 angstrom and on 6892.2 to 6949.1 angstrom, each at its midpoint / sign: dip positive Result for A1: 4.2 angstrom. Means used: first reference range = 61.3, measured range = 60.7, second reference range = 69.1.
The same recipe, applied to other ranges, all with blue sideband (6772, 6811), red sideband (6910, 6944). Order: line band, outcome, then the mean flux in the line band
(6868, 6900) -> 2.6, 62.2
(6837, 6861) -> 2.0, 60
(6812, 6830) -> 0.9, 60.5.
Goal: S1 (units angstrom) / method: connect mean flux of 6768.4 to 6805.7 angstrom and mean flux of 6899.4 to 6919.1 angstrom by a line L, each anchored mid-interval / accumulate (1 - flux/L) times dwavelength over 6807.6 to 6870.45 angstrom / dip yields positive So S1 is 3.07 angstrom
